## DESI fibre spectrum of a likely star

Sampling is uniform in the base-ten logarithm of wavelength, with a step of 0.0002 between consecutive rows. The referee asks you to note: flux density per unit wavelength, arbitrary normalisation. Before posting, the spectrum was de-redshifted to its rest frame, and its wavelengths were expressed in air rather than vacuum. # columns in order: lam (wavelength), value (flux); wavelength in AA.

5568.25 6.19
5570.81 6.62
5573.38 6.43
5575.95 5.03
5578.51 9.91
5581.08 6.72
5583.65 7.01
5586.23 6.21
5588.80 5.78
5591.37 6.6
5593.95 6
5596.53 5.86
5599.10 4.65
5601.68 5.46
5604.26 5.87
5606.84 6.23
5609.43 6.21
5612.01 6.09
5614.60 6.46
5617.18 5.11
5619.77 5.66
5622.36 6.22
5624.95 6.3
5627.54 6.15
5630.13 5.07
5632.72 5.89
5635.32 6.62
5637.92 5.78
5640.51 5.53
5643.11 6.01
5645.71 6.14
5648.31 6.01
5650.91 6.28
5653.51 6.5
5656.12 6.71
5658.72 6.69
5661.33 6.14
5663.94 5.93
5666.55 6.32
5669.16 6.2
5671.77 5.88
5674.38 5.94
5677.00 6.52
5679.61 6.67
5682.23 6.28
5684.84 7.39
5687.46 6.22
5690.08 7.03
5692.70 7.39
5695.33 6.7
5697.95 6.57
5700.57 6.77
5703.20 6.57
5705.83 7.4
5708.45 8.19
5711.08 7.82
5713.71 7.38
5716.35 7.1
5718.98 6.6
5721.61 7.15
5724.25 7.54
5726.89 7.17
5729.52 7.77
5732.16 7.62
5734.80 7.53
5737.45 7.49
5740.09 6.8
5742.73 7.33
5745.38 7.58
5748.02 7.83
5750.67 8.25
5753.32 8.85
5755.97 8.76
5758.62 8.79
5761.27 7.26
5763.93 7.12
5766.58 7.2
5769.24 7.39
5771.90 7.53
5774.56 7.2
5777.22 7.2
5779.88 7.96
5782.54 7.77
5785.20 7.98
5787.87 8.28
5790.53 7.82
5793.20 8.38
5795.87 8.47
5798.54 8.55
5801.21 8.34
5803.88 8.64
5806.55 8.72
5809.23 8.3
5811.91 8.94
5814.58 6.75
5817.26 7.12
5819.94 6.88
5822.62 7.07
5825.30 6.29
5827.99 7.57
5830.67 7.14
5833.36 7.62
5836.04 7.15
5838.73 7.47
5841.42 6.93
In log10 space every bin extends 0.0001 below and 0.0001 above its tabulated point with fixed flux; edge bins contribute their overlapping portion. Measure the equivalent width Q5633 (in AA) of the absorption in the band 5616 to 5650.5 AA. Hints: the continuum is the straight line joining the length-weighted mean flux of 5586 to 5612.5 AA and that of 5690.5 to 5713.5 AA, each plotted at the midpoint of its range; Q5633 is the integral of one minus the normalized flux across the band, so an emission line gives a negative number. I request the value 2.3 AA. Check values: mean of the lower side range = 5.89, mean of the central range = 5.9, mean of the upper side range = 7.18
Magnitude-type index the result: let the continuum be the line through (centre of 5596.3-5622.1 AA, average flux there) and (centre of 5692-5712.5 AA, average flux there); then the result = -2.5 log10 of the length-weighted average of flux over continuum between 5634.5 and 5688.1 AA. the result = 0.05 mag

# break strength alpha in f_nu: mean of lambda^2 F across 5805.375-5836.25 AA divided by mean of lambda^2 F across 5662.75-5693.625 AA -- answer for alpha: 1.21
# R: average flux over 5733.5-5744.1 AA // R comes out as 7.28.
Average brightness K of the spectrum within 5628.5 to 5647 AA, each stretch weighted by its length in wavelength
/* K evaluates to 5.87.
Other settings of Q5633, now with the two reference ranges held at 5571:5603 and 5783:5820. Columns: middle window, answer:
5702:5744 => 0.64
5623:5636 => 1.33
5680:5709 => 1.23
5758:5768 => 0.37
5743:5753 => -0.33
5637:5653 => 1.92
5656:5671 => 1.45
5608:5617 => 0.58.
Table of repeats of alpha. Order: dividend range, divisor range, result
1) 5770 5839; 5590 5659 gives 1.37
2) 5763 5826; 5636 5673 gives 1.32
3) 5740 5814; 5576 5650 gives 1.38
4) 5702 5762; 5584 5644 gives 1.34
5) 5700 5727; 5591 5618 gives 1.29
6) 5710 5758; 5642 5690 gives 1.23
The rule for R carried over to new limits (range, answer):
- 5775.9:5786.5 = 7.73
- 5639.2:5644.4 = 5.78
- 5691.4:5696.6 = 7.04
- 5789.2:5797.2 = 8.22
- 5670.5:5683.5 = 6.26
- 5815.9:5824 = 7.02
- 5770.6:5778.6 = 7.31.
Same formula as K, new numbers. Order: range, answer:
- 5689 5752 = 7.32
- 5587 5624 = 5.88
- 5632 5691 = 6.29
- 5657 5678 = 6.21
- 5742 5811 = 7.99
